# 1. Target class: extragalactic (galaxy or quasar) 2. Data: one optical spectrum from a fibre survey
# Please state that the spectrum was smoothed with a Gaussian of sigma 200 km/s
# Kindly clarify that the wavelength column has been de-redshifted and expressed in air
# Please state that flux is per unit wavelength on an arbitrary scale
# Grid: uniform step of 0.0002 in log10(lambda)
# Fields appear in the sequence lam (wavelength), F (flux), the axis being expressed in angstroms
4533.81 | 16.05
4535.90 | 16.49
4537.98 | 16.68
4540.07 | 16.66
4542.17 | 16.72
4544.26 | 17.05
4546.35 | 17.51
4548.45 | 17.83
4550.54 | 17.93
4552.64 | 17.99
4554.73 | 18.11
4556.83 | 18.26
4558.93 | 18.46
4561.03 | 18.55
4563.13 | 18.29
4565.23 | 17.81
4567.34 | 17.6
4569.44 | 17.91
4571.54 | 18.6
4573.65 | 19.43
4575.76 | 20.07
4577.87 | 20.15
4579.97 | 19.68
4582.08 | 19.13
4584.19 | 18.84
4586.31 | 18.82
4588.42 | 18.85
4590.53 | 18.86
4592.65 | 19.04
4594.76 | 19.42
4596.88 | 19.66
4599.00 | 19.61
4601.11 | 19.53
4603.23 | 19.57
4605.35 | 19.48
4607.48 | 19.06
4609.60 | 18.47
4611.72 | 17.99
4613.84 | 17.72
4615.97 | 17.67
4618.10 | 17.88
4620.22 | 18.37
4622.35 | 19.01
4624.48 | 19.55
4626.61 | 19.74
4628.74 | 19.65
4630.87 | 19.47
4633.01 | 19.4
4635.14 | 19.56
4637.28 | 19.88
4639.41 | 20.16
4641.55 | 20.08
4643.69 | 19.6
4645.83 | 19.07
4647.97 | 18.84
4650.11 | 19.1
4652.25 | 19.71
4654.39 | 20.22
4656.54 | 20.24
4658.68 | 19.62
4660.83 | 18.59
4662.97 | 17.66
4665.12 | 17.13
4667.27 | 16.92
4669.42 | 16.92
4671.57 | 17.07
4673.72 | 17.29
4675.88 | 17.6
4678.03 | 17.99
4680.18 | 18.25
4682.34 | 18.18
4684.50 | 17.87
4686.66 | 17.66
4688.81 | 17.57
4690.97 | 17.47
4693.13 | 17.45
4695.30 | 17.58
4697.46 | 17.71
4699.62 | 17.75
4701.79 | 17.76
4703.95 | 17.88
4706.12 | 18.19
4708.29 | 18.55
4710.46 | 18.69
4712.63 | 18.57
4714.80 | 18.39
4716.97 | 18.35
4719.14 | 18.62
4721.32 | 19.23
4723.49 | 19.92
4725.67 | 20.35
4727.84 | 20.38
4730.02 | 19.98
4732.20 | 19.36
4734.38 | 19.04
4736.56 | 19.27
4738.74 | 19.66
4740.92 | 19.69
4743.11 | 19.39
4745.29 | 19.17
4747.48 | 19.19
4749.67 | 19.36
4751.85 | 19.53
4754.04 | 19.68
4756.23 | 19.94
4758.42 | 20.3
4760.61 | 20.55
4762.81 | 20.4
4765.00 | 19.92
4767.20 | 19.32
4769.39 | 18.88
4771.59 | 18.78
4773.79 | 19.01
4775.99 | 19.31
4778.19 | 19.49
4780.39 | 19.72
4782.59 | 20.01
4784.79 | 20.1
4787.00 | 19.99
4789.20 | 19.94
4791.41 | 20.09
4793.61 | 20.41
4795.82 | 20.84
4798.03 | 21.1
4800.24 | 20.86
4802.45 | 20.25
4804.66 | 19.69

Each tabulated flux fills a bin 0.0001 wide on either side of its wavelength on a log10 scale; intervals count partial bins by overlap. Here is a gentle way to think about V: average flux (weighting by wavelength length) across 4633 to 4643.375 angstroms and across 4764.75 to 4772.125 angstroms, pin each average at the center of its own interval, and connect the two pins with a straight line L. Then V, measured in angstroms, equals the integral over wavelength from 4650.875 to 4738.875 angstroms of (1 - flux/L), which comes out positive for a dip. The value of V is 5.0 angstroms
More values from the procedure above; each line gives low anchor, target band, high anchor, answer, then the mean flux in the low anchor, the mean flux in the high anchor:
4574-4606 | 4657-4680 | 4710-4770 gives 2.0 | 19.4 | 19.5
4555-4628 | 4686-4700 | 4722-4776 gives 1.3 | 18.9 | 19.6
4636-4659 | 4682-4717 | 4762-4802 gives 3.2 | 19.7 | 19.9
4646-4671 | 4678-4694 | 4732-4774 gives 0.9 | 18.6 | 19.5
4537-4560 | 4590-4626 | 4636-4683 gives -1.5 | 17.6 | 18.6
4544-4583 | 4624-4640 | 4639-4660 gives -0.2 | 18.5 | 19.6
